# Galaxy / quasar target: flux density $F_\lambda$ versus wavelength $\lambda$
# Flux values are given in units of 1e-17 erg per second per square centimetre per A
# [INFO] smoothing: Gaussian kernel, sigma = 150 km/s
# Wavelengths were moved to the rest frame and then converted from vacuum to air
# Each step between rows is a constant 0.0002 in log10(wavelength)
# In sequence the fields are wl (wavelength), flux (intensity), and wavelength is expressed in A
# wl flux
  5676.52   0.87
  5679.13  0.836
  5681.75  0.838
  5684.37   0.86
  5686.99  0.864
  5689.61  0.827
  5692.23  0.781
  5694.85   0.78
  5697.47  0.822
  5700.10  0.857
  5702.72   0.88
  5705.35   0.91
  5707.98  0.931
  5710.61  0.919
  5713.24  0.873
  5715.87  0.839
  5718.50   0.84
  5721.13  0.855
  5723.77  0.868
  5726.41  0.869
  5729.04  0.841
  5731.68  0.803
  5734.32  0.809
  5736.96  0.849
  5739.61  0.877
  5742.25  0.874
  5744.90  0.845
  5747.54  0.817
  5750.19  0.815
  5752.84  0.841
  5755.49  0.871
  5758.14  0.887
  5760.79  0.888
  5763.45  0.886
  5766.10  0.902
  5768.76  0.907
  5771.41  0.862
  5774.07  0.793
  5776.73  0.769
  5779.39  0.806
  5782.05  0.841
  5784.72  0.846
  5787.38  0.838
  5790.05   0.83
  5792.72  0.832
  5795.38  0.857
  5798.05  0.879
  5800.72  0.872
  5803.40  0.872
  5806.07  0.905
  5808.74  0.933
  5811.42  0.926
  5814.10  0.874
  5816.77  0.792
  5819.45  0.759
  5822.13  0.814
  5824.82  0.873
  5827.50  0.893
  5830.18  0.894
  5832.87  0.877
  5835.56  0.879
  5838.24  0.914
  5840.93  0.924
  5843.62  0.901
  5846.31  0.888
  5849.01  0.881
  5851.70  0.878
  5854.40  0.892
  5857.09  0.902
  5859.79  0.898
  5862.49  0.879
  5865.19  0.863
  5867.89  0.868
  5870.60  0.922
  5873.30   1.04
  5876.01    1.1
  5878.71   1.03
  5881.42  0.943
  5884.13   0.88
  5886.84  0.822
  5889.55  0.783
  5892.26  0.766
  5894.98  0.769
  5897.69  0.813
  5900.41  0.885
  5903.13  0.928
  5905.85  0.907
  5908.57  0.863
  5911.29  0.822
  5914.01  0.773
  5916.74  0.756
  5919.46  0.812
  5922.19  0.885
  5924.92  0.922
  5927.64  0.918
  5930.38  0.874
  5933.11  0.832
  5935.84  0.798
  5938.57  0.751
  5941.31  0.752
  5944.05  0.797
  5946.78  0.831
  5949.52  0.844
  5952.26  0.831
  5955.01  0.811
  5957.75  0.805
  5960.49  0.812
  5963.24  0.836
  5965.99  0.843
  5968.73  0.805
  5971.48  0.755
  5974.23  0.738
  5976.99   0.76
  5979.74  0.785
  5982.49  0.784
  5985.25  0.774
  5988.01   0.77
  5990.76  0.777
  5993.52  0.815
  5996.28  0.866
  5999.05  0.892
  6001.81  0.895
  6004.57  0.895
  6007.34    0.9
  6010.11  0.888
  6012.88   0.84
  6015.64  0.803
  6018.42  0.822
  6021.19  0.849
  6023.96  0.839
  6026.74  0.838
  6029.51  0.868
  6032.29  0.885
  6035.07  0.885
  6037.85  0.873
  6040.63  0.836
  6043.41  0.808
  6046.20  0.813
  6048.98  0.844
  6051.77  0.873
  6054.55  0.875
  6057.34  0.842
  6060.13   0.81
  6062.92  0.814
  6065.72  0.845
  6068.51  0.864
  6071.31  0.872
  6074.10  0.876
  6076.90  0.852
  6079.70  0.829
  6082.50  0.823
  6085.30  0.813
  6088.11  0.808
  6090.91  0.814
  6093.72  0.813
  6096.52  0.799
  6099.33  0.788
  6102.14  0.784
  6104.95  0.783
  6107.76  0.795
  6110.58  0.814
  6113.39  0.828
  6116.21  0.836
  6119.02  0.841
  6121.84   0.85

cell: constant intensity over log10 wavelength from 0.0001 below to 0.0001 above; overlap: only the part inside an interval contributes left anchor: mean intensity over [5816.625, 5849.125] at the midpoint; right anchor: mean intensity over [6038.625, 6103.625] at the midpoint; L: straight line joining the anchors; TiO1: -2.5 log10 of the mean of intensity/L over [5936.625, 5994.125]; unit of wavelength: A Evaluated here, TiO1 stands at 0.07 mag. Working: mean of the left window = 0.871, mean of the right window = 0.831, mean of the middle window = 0.794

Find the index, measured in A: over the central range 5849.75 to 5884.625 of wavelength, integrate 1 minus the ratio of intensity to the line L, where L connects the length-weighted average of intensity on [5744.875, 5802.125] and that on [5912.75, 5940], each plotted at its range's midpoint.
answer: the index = -3.8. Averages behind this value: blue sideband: 0.849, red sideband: 0.832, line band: 0.931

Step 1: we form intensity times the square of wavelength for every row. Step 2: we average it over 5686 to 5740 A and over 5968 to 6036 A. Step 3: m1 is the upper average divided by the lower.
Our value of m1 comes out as 1.07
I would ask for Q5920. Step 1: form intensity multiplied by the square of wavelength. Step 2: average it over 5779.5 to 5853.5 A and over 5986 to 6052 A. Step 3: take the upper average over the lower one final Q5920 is 1.05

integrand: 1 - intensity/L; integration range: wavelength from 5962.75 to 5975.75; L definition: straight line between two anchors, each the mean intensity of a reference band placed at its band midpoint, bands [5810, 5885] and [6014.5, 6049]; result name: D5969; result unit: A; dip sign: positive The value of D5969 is 1.1 A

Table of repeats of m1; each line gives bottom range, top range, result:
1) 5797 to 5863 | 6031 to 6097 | 1.03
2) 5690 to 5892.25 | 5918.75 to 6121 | 1.03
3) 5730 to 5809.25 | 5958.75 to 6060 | 1.06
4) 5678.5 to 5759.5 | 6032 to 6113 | 1.10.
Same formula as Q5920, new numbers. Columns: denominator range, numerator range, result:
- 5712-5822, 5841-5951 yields 1.06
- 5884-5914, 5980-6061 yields 1.05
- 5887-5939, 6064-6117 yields 1.04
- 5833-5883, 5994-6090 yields 0.98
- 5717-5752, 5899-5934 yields 1.09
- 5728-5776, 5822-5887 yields 1.11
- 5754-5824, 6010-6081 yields 1.08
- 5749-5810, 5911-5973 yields 1.01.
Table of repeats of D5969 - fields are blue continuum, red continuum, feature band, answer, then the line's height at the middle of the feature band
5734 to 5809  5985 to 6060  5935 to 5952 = 1.0 A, 0.85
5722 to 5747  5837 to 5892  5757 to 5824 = 1.4 A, 0.873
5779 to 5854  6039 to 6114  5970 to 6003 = 1.6 A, 0.841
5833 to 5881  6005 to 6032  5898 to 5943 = 2.6 A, 0.894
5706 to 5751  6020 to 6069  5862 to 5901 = -1.8 A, 0.852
